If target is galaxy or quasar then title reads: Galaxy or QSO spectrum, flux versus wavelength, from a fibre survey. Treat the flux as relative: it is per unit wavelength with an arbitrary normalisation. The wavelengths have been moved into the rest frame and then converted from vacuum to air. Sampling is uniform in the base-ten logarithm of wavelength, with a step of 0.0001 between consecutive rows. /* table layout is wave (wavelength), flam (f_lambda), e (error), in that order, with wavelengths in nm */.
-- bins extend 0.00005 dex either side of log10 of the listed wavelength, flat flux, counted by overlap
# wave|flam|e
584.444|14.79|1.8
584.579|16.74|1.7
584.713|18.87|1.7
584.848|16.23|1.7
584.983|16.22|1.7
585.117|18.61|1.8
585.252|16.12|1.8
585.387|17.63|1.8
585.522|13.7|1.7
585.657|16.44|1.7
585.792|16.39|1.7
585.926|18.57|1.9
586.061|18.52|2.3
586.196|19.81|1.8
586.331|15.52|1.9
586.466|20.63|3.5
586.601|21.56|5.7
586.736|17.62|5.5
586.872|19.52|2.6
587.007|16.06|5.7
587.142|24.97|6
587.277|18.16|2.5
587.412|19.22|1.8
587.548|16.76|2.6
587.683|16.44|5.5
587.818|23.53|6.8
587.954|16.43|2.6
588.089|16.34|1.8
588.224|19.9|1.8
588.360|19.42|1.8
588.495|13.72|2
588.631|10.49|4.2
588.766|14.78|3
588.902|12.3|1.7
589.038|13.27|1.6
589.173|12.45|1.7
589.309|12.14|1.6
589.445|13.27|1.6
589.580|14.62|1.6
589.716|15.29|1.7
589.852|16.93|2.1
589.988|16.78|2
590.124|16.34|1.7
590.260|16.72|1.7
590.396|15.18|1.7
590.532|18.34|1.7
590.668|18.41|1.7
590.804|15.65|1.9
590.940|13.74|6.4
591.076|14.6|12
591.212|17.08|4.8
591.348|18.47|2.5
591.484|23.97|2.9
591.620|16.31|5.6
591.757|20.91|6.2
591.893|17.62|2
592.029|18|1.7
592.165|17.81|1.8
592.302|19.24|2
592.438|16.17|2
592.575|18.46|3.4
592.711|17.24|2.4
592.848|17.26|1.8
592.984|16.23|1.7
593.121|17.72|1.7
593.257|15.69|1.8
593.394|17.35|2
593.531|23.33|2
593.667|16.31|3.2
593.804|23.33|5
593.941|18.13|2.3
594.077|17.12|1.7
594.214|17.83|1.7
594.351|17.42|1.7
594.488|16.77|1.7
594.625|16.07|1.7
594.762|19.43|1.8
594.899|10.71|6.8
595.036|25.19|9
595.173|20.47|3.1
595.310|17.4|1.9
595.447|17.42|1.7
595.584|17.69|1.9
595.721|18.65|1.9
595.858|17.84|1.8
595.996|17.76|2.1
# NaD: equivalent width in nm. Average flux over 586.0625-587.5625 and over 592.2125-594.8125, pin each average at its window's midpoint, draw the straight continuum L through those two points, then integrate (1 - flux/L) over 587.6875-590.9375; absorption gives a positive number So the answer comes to 0.515 nm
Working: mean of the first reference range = 19.1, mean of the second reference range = 17.9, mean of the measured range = 15.7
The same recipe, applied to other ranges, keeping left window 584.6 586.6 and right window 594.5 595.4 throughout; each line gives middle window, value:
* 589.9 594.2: 0.05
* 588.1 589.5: 0.27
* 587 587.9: -0.09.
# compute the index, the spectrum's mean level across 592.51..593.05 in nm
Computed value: 17.3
